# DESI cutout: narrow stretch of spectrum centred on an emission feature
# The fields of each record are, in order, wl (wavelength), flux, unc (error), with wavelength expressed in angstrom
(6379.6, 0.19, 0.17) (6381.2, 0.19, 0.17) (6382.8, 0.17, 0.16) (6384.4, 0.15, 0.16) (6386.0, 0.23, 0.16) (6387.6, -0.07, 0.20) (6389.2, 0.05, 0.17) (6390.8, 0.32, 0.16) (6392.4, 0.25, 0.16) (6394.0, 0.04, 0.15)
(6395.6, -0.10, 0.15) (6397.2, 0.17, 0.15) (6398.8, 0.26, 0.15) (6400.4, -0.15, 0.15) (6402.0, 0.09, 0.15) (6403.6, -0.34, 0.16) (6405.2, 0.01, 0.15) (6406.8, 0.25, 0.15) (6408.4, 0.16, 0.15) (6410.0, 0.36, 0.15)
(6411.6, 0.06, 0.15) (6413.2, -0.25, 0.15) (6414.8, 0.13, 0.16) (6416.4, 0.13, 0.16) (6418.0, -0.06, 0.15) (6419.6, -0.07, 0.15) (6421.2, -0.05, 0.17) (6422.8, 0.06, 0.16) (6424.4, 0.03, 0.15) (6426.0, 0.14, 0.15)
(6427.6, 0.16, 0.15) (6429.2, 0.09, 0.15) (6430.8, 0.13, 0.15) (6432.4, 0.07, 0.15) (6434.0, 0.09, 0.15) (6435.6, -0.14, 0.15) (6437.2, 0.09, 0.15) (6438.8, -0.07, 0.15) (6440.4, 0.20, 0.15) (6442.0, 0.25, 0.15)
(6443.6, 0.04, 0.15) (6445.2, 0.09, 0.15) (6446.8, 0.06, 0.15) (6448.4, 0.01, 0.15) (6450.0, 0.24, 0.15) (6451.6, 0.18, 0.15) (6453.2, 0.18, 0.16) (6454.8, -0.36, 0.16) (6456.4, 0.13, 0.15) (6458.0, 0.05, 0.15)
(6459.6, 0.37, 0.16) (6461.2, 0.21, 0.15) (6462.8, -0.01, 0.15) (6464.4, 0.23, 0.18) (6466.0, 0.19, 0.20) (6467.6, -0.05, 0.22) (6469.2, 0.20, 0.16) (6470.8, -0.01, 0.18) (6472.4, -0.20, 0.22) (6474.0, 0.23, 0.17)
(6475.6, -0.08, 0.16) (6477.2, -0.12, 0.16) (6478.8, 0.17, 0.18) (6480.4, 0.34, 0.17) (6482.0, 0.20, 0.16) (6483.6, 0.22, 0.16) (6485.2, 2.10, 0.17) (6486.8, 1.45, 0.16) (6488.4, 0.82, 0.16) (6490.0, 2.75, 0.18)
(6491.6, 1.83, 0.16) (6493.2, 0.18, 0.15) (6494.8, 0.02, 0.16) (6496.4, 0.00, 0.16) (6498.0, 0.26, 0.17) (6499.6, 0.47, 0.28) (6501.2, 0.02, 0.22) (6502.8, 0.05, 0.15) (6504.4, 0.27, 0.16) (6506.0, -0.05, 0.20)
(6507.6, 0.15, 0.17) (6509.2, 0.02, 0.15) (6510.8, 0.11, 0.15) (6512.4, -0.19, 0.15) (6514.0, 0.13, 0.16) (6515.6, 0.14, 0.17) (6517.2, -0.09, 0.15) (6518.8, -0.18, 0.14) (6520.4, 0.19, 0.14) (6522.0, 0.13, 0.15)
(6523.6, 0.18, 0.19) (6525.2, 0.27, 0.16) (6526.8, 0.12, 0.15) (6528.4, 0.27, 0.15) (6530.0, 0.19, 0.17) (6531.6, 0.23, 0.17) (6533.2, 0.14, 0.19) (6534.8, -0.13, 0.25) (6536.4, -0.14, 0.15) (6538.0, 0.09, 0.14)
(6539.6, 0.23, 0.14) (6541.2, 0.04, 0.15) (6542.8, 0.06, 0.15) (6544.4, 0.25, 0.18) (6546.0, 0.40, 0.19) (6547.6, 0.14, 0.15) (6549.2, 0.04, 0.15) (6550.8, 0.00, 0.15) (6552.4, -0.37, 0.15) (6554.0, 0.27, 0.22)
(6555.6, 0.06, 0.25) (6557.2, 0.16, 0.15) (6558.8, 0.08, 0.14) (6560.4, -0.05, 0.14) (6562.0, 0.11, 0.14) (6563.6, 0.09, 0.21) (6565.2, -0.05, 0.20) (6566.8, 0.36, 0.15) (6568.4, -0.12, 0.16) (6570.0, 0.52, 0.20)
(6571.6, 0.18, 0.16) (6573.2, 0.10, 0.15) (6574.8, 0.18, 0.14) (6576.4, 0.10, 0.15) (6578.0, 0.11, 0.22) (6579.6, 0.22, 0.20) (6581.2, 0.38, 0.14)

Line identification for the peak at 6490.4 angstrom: [O II] 3727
